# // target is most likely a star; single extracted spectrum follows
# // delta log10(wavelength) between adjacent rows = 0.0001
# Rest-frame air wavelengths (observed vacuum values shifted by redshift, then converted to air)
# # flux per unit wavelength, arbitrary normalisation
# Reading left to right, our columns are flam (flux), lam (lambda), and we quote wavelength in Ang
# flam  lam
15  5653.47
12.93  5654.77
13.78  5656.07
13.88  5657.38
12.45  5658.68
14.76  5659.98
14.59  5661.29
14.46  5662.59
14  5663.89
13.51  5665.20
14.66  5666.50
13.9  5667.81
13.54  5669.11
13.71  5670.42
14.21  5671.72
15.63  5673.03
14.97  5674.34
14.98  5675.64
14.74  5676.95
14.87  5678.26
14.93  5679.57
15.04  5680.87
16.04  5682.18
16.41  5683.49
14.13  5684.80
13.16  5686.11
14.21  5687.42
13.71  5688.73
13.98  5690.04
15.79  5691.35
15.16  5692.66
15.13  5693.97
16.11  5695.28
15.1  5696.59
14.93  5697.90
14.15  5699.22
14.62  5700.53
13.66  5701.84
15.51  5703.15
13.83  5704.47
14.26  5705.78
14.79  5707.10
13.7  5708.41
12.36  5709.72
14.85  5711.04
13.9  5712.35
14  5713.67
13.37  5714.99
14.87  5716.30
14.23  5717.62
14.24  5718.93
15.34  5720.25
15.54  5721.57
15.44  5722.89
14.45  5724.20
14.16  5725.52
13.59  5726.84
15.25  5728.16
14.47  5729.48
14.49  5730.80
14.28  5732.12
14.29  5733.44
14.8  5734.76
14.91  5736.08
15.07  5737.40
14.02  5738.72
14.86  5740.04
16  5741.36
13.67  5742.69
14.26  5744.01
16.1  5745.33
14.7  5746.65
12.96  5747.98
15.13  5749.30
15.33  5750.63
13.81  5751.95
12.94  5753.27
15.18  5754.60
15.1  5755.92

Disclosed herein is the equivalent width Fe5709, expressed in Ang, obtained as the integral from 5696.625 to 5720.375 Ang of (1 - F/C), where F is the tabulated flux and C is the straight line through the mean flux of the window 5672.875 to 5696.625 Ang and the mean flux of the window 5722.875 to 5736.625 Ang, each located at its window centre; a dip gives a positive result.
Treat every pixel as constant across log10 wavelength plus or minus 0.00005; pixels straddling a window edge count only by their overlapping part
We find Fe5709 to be 0.7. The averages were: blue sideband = 14.9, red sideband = 14.5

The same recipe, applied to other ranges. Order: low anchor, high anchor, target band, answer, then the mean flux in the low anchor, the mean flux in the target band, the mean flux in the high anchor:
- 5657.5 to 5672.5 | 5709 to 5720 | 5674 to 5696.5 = -1.44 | 14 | 14.9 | 14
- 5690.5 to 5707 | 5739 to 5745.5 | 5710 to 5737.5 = 0.61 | 14.8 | 14.5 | 14.8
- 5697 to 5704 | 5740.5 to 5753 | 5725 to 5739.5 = 0.11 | 14.6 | 14.5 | 14.6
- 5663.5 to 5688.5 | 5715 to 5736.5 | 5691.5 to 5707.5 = -0.25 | 14.5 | 14.8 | 14.6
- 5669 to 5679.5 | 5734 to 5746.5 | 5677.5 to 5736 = 0.68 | 14.6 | 14.6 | 14.9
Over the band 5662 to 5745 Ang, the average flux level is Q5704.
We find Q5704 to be 14.6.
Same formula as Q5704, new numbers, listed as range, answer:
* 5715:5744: 14.6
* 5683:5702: 14.7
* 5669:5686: 14.8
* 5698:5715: 14.1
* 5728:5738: 14.7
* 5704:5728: 14.3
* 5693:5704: 14.9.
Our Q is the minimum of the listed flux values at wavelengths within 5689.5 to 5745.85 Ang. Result 12.36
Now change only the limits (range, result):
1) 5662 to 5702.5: 13.16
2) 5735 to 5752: 12.96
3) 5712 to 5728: 13.37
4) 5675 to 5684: 14.74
